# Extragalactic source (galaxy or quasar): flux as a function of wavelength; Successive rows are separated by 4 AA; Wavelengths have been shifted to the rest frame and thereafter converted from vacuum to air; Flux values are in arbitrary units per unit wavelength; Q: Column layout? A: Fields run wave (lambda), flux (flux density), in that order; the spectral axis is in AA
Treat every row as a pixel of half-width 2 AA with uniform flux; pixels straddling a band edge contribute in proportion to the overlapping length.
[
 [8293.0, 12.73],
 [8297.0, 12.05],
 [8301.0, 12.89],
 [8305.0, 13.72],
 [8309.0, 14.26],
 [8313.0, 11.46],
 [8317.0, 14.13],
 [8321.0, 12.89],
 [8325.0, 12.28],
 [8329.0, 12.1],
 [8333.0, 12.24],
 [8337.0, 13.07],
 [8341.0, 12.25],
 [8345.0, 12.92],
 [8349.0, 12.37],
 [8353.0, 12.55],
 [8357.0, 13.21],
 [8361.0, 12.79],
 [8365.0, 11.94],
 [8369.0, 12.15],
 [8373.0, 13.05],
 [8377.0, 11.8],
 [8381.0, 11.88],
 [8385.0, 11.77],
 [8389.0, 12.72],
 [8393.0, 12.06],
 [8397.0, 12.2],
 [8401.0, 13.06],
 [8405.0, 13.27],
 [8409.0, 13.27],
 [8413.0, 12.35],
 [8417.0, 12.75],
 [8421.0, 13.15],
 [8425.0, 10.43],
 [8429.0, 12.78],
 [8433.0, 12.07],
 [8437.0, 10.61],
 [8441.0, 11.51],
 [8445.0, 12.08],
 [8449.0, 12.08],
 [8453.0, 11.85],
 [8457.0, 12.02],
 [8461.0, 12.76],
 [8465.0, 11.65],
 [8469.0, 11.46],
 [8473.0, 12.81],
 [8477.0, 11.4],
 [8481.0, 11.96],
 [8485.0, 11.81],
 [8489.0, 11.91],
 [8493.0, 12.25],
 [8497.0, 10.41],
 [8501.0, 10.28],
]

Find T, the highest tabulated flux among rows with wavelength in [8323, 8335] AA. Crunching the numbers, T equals 12.28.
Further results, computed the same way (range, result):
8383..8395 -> 12.72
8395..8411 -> 13.27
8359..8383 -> 13.05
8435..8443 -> 11.51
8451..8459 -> 12.02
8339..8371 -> 13.21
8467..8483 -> 12.81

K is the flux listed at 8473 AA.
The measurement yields 12.81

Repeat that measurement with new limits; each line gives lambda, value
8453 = 11.85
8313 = 11.46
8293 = 12.73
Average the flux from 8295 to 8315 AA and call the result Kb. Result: 12.9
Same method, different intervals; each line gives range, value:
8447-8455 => 12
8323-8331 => 12.2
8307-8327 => 13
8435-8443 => 11.1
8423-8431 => 11.6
